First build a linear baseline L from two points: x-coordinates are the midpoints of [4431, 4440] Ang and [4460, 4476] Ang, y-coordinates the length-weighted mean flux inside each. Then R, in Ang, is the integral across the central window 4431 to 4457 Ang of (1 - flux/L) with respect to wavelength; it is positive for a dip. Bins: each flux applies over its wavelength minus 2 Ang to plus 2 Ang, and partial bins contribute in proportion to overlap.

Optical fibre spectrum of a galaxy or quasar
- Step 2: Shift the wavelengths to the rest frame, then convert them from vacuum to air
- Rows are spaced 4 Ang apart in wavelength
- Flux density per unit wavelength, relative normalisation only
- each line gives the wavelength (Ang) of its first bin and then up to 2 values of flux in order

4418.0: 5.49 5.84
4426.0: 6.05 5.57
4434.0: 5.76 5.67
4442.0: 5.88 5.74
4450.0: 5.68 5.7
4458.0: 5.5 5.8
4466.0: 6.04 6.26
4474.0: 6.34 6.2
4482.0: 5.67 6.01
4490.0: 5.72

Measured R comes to 0.4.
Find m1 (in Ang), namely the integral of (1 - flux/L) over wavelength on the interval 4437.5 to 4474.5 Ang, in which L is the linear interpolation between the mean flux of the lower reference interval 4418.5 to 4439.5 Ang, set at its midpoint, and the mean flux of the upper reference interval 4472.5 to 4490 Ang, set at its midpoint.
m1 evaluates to 0.3 Ang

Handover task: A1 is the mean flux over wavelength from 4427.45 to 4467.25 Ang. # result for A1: 5.73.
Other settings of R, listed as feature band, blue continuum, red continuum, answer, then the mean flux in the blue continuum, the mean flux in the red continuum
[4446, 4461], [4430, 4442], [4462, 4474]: 0.72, 5.72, 6.12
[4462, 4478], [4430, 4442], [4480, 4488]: -0.98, 5.72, 5.84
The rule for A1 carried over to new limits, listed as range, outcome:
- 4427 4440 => 5.7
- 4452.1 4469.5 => 5.8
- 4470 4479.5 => 6.27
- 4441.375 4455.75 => 5.74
